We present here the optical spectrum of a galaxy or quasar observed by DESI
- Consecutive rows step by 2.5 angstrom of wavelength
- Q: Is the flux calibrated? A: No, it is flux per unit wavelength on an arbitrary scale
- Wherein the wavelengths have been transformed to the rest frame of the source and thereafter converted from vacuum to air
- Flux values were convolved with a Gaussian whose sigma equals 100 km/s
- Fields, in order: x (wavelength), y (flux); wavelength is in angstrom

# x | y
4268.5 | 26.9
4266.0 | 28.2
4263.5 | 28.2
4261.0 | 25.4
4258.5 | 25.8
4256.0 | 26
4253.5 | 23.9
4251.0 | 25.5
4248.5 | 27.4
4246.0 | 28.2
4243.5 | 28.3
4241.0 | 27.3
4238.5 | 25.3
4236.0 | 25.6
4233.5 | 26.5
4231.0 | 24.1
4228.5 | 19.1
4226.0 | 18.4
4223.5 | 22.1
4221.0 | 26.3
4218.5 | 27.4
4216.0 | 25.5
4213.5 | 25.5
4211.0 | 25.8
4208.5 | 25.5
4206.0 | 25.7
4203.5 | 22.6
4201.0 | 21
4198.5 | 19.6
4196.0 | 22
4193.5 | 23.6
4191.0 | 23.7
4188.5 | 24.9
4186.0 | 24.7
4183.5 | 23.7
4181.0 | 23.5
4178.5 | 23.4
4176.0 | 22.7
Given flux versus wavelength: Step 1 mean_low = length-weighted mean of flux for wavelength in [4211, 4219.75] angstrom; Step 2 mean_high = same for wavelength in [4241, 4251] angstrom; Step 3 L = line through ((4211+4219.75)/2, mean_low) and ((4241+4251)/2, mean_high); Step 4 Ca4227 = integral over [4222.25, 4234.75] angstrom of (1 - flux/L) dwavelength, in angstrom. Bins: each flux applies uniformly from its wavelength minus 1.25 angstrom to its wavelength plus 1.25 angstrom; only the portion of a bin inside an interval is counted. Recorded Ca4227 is 2.20 angstrom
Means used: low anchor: 26.1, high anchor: 27.6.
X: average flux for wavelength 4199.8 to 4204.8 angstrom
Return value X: 21.8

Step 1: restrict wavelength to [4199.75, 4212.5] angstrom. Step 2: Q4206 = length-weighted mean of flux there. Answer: 24.1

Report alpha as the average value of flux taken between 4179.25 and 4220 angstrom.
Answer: 24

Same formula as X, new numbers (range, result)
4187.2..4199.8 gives 22.8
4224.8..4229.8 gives 18.8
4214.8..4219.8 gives 26.5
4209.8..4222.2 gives 26.1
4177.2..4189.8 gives 24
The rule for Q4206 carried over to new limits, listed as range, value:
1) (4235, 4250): 27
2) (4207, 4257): 25.2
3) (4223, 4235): 22.1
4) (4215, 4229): 23.3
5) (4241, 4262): 26.4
